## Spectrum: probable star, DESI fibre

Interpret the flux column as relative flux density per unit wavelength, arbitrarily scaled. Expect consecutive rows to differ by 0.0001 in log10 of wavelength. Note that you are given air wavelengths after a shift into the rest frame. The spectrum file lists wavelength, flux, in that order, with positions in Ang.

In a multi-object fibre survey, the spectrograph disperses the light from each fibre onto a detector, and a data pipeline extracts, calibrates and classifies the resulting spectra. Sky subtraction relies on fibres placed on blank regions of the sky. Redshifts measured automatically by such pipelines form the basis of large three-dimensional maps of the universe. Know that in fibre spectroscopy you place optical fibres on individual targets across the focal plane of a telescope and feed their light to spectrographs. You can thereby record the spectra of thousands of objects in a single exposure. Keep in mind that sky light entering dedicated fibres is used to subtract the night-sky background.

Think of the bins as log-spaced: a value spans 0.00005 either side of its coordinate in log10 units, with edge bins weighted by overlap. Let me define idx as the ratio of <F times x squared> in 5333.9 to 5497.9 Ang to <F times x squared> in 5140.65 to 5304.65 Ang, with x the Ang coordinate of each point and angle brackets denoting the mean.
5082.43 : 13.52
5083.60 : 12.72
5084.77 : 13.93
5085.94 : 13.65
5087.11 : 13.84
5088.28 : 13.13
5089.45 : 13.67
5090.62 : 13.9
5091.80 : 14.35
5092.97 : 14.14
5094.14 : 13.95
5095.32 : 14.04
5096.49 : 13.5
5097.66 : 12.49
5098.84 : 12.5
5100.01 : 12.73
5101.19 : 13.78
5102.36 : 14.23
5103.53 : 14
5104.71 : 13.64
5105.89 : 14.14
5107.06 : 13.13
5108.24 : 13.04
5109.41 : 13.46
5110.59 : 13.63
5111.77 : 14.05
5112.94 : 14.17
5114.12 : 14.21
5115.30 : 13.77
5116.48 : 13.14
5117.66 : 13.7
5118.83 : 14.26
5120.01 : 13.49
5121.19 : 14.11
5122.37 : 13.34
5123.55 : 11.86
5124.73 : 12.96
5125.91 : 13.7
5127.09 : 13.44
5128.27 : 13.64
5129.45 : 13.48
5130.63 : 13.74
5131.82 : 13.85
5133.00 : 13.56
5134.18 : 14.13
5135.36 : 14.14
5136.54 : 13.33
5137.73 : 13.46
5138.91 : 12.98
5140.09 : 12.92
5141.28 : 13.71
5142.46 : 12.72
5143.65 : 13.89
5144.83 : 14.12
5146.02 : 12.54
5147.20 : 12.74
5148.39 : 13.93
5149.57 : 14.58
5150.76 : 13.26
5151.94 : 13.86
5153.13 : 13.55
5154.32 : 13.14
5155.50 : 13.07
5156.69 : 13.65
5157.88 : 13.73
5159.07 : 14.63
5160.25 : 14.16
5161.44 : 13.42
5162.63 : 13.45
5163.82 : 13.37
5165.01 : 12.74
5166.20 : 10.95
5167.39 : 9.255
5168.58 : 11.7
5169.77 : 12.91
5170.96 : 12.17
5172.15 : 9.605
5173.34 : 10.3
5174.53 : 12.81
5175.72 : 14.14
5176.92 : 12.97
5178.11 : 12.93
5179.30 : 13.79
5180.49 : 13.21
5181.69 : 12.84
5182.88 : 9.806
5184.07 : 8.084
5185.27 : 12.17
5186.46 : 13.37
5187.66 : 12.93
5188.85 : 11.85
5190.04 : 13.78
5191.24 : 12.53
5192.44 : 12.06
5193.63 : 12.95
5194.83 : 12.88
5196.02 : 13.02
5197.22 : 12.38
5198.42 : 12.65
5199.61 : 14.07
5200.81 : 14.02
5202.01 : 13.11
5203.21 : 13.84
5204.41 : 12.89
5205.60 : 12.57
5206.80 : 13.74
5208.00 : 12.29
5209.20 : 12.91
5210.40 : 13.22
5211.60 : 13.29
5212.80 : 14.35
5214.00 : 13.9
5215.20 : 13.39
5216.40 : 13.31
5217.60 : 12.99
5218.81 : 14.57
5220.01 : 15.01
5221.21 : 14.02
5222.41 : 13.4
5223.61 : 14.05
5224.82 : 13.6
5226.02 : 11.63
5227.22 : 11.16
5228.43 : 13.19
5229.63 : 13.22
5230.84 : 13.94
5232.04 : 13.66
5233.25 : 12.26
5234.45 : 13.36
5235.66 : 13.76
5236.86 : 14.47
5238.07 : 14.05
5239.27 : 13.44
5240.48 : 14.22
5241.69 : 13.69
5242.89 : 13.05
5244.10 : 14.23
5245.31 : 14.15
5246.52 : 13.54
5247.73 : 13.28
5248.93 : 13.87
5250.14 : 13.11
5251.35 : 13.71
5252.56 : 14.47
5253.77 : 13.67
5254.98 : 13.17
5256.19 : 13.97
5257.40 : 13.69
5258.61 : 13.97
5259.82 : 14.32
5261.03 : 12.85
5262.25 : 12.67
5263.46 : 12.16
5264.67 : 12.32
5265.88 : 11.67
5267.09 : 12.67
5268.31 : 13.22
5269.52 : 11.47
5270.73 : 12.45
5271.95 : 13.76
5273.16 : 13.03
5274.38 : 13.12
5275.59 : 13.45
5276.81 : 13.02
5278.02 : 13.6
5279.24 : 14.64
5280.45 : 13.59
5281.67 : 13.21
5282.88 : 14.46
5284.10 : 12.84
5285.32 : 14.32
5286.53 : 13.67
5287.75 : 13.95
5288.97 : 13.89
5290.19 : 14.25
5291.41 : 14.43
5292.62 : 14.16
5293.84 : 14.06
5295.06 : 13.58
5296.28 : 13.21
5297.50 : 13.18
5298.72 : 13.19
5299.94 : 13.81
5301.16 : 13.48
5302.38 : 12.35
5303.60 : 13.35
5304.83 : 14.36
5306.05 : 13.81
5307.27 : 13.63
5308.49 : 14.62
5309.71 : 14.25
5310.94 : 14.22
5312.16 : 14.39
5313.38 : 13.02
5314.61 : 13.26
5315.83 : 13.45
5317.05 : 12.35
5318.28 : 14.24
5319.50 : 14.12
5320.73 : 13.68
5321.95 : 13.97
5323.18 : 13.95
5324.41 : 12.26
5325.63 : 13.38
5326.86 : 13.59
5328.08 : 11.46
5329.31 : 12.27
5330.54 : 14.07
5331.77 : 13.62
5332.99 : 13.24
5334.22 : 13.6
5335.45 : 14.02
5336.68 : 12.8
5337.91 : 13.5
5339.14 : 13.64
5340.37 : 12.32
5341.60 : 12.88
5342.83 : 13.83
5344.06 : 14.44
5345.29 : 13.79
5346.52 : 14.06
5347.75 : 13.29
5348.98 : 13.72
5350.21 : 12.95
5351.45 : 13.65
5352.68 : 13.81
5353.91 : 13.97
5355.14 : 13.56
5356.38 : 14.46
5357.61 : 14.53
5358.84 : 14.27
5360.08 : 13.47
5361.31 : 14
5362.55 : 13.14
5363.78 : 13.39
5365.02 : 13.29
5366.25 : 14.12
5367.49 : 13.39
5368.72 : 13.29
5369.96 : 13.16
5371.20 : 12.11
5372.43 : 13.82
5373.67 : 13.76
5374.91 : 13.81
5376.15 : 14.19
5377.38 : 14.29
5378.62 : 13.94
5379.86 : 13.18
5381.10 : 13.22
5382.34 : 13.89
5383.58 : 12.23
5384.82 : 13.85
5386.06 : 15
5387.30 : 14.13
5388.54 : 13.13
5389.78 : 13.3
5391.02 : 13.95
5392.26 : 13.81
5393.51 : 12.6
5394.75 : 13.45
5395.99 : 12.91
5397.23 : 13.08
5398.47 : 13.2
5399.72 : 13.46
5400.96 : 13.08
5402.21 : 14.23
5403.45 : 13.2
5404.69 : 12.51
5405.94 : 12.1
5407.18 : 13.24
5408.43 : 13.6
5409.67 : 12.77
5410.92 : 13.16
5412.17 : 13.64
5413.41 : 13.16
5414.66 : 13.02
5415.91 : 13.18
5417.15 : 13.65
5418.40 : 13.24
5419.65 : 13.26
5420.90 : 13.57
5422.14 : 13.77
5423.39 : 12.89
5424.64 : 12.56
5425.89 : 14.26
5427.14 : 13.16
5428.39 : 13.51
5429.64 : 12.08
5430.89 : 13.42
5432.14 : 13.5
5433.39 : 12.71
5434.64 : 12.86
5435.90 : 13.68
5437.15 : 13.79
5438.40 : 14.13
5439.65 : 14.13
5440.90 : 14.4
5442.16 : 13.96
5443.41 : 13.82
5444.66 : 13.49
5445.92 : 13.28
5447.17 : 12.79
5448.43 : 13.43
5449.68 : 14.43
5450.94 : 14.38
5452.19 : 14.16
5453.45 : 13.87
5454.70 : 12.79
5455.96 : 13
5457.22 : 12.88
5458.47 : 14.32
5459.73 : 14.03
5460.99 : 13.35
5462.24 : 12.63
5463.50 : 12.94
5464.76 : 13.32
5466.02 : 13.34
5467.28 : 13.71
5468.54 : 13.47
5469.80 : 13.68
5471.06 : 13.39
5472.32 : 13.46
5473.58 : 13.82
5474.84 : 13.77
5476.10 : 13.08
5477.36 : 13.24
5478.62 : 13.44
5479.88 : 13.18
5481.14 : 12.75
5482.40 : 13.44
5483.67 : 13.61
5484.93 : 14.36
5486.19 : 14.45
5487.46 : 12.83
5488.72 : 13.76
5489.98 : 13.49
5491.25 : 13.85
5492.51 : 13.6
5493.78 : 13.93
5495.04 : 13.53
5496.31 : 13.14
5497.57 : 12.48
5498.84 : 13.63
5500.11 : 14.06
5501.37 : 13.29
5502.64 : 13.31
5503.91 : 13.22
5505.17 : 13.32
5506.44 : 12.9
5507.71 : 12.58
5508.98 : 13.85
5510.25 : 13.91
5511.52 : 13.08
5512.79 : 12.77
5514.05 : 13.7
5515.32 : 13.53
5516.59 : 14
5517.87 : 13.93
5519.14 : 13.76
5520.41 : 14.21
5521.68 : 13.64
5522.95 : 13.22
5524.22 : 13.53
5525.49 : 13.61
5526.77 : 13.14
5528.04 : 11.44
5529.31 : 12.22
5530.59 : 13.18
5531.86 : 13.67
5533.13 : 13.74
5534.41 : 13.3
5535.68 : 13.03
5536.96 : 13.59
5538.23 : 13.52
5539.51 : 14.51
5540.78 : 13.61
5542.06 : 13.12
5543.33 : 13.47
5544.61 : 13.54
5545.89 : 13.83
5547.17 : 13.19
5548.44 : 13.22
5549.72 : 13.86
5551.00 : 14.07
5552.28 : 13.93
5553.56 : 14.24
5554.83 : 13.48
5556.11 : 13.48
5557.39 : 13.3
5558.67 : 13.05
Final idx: 1.1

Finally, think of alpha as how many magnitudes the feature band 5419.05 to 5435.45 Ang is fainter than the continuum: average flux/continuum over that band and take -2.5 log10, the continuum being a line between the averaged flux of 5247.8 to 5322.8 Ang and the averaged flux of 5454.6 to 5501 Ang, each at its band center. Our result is 0.02 mag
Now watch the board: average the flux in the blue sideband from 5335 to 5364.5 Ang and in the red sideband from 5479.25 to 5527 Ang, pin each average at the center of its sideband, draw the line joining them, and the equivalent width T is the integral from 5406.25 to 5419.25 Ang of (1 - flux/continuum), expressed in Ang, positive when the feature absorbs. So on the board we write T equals 0.3 Ang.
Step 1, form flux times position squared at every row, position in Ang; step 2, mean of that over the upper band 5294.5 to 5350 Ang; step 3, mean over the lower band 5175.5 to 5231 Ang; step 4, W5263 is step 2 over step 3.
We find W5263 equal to 1.09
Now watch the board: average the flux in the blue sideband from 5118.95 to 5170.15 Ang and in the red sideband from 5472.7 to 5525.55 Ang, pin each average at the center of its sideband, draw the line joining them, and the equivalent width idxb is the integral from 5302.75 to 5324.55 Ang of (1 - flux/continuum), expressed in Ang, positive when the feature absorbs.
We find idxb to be -0.6 Ang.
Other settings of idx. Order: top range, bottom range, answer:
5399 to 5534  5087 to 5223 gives 1.14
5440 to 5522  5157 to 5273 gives 1.14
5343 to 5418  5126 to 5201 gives 1.13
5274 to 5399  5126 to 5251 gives 1.09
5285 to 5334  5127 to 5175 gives 1.10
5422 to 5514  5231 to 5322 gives 1.07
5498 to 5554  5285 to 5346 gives 1.07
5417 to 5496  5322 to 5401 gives 1.04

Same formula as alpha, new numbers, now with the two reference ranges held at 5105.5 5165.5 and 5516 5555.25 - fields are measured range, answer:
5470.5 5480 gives 0.006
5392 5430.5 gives 0.026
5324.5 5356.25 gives 0.009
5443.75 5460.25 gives -0.007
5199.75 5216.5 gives 0.014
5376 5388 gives -0.020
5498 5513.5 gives 0.016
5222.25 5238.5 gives 0.023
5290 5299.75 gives -0.017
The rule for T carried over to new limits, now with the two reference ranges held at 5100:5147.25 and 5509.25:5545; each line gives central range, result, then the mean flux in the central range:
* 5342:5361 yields -0.5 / 13.8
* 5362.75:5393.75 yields -0.2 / 13.6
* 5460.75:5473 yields 0.1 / 13.3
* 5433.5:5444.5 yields -0.3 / 13.8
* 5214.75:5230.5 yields 0.2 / 13.4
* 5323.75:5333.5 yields 0.4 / 13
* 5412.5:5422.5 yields 0.1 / 13.4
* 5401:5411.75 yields 0.3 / 13.1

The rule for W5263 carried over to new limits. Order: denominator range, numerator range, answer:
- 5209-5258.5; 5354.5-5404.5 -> 1.06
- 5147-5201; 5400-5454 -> 1.16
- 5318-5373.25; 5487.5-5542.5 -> 1.06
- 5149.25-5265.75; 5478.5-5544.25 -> 1.15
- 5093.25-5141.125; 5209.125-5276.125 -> 1.04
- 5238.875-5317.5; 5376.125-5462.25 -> 1.05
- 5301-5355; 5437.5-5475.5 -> 1.06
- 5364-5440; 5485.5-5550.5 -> 1.05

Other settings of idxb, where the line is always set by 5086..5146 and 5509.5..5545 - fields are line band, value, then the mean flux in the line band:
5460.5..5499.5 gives 0.0 Ang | 13.4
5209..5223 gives -0.2 Ang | 13.7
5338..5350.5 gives 0.0 Ang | 13.5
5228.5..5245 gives -0.1 Ang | 13.6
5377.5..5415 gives 0.3 Ang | 13.3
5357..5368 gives -0.2 Ang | 13.7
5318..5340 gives 0.2 Ang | 13.4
